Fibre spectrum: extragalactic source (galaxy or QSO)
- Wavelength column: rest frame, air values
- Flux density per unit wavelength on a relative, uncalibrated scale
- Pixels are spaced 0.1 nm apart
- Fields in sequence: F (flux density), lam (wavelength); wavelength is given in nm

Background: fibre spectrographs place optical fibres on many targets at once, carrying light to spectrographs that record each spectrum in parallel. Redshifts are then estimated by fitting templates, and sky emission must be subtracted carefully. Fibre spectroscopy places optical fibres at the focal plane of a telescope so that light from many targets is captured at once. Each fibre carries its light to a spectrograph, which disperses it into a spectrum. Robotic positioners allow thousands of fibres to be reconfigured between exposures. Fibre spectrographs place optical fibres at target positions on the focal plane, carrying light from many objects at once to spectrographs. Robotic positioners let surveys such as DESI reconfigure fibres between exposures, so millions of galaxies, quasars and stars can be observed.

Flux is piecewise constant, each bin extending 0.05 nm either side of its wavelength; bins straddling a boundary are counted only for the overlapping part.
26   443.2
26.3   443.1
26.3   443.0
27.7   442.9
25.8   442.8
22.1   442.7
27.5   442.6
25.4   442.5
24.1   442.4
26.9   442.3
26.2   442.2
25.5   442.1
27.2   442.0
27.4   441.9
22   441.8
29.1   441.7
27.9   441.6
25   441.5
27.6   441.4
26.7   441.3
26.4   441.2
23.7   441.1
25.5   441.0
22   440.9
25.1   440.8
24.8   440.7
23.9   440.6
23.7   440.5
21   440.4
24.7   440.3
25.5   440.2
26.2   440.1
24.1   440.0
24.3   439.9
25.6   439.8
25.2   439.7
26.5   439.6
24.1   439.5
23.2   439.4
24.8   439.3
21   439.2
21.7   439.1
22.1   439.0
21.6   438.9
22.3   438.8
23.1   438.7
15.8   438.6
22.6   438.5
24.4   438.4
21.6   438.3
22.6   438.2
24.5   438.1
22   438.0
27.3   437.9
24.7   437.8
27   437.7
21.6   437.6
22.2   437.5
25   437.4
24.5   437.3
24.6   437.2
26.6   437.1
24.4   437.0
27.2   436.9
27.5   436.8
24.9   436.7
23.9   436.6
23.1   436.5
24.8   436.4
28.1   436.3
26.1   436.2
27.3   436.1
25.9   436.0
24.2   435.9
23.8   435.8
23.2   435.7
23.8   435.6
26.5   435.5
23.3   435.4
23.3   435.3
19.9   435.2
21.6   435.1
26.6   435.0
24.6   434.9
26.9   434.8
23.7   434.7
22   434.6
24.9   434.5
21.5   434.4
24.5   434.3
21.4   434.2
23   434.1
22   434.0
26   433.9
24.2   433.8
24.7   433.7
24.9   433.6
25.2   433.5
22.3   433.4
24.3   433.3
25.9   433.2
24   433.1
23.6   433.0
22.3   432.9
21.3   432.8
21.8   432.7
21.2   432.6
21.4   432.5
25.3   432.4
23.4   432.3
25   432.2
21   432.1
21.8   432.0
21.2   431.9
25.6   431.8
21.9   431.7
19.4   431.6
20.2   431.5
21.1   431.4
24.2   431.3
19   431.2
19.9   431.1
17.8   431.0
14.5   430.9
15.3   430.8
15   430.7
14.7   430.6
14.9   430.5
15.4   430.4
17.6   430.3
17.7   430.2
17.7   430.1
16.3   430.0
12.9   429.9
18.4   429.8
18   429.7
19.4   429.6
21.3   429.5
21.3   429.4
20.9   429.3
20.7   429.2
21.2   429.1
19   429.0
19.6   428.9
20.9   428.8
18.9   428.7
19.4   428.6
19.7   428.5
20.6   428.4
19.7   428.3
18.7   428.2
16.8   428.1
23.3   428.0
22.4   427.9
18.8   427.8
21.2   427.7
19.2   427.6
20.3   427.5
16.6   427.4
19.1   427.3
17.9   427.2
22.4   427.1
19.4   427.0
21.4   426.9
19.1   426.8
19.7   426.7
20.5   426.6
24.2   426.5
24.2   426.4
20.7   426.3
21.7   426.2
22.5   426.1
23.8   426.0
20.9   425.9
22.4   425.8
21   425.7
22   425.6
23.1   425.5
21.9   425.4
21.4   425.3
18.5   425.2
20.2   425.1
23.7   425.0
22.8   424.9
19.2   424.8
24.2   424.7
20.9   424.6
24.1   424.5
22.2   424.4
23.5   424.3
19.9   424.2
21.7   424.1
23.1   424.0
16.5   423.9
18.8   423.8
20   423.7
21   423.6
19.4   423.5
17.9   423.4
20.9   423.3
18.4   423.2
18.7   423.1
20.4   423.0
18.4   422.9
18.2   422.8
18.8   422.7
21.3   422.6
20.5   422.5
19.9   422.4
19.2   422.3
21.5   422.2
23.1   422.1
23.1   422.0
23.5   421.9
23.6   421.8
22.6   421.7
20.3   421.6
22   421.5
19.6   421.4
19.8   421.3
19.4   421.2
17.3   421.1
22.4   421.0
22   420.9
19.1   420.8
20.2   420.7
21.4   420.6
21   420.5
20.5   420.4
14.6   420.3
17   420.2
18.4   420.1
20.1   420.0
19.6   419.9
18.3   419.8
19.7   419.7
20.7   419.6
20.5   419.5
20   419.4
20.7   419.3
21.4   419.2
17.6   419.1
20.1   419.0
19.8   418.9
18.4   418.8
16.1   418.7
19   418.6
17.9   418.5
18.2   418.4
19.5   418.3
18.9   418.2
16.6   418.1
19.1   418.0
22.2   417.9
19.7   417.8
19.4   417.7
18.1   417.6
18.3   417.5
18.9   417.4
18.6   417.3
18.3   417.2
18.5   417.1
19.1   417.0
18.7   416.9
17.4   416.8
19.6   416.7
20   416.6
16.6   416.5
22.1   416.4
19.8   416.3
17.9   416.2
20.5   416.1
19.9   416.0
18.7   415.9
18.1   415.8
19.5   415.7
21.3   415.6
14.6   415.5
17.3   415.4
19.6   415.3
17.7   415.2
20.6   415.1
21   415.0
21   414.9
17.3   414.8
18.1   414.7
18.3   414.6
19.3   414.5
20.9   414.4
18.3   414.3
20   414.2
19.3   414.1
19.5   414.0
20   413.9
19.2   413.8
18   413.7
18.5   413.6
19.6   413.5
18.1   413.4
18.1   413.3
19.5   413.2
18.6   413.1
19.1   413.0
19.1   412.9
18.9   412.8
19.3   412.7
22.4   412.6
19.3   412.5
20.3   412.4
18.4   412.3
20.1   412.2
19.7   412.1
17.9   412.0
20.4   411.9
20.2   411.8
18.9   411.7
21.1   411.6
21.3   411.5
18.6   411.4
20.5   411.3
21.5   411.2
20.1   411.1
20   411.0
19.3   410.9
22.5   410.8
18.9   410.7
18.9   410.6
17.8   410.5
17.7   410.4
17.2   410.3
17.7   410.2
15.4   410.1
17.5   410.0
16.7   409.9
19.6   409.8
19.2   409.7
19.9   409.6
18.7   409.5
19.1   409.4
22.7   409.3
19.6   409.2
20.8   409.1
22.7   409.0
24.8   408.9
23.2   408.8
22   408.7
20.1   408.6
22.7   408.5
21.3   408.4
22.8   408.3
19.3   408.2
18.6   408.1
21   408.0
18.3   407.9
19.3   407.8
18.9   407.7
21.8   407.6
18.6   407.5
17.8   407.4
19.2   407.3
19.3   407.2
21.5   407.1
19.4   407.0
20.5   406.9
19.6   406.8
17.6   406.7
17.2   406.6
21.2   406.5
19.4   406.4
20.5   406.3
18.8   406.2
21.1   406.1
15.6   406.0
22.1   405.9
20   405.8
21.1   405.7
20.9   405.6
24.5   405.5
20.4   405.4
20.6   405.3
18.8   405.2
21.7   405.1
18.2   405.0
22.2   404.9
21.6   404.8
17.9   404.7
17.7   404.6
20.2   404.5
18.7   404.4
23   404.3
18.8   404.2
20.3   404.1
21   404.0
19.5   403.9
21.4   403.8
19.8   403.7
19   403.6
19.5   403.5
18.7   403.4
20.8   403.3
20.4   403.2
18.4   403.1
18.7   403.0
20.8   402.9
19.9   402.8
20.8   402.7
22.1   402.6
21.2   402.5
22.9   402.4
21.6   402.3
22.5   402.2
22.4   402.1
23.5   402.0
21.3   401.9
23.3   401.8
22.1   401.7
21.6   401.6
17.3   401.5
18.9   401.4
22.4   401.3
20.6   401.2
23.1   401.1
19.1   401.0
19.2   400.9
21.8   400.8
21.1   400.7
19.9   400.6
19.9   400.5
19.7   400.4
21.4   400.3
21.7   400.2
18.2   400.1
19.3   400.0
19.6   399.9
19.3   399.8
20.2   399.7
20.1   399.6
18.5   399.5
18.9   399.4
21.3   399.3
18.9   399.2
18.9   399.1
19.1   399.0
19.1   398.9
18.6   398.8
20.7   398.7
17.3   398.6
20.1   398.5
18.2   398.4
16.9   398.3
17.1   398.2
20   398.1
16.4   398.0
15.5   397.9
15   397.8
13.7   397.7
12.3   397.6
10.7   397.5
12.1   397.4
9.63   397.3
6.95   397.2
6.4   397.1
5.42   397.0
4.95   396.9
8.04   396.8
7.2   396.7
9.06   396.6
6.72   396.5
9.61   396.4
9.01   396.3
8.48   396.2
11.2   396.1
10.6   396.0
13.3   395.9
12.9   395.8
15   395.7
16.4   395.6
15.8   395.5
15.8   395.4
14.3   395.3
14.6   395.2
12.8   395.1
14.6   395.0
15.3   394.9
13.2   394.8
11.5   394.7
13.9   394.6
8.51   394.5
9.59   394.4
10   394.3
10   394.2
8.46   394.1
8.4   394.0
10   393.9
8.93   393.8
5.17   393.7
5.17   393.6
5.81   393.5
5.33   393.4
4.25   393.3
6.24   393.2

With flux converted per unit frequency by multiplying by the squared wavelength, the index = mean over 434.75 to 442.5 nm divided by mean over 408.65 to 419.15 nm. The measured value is 1.4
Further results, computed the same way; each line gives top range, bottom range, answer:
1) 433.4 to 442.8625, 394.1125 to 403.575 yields 1.78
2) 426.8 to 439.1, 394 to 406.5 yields 1.47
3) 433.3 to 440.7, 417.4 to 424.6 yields 1.30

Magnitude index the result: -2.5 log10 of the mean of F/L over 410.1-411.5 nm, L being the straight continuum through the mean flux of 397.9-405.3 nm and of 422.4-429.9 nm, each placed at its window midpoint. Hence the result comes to 0.05 mag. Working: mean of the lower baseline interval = 20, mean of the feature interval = 19.2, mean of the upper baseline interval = 20.5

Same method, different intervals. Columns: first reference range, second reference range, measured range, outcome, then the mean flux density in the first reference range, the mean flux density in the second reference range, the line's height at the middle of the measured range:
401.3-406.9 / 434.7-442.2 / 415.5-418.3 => 0.15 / 20.4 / 24.4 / 21.9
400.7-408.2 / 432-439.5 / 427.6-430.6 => 0.21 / 20.3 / 23.8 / 23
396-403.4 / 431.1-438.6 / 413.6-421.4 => 0.07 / 17.3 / 23.7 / 20.5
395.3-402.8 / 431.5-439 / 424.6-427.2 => 0.02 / 16.9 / 23.7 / 21.9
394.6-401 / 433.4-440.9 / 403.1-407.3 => -0.18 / 15.2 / 24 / 16.9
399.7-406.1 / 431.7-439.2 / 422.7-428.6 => 0.11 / 20.5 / 23.7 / 22.7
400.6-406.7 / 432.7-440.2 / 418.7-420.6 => 0.15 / 20.5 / 24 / 22.2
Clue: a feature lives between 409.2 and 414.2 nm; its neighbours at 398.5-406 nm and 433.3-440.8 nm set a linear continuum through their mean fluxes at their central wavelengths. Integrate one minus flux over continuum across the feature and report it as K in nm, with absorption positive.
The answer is 0.48 nm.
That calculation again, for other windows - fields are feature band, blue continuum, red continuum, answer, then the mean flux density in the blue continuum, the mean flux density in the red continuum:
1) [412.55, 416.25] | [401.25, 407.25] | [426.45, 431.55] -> 0.138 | 20.4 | 19.1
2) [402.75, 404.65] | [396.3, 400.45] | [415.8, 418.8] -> -0.404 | 15.4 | 18.9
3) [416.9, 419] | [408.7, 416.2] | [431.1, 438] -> 0.179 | 19.4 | 23.8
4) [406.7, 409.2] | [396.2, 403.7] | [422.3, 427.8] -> -0.253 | 17.6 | 20.7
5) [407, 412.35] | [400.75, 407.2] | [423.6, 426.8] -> 0.228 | 20.4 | 21.5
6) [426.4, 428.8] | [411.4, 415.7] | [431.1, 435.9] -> 0.209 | 19.3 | 23.1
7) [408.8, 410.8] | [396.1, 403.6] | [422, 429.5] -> -0.075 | 17.5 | 20.6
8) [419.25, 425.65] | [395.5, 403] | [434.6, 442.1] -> 0.267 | 17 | 24.4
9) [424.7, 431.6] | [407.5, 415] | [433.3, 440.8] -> 0.827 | 19.7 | 24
